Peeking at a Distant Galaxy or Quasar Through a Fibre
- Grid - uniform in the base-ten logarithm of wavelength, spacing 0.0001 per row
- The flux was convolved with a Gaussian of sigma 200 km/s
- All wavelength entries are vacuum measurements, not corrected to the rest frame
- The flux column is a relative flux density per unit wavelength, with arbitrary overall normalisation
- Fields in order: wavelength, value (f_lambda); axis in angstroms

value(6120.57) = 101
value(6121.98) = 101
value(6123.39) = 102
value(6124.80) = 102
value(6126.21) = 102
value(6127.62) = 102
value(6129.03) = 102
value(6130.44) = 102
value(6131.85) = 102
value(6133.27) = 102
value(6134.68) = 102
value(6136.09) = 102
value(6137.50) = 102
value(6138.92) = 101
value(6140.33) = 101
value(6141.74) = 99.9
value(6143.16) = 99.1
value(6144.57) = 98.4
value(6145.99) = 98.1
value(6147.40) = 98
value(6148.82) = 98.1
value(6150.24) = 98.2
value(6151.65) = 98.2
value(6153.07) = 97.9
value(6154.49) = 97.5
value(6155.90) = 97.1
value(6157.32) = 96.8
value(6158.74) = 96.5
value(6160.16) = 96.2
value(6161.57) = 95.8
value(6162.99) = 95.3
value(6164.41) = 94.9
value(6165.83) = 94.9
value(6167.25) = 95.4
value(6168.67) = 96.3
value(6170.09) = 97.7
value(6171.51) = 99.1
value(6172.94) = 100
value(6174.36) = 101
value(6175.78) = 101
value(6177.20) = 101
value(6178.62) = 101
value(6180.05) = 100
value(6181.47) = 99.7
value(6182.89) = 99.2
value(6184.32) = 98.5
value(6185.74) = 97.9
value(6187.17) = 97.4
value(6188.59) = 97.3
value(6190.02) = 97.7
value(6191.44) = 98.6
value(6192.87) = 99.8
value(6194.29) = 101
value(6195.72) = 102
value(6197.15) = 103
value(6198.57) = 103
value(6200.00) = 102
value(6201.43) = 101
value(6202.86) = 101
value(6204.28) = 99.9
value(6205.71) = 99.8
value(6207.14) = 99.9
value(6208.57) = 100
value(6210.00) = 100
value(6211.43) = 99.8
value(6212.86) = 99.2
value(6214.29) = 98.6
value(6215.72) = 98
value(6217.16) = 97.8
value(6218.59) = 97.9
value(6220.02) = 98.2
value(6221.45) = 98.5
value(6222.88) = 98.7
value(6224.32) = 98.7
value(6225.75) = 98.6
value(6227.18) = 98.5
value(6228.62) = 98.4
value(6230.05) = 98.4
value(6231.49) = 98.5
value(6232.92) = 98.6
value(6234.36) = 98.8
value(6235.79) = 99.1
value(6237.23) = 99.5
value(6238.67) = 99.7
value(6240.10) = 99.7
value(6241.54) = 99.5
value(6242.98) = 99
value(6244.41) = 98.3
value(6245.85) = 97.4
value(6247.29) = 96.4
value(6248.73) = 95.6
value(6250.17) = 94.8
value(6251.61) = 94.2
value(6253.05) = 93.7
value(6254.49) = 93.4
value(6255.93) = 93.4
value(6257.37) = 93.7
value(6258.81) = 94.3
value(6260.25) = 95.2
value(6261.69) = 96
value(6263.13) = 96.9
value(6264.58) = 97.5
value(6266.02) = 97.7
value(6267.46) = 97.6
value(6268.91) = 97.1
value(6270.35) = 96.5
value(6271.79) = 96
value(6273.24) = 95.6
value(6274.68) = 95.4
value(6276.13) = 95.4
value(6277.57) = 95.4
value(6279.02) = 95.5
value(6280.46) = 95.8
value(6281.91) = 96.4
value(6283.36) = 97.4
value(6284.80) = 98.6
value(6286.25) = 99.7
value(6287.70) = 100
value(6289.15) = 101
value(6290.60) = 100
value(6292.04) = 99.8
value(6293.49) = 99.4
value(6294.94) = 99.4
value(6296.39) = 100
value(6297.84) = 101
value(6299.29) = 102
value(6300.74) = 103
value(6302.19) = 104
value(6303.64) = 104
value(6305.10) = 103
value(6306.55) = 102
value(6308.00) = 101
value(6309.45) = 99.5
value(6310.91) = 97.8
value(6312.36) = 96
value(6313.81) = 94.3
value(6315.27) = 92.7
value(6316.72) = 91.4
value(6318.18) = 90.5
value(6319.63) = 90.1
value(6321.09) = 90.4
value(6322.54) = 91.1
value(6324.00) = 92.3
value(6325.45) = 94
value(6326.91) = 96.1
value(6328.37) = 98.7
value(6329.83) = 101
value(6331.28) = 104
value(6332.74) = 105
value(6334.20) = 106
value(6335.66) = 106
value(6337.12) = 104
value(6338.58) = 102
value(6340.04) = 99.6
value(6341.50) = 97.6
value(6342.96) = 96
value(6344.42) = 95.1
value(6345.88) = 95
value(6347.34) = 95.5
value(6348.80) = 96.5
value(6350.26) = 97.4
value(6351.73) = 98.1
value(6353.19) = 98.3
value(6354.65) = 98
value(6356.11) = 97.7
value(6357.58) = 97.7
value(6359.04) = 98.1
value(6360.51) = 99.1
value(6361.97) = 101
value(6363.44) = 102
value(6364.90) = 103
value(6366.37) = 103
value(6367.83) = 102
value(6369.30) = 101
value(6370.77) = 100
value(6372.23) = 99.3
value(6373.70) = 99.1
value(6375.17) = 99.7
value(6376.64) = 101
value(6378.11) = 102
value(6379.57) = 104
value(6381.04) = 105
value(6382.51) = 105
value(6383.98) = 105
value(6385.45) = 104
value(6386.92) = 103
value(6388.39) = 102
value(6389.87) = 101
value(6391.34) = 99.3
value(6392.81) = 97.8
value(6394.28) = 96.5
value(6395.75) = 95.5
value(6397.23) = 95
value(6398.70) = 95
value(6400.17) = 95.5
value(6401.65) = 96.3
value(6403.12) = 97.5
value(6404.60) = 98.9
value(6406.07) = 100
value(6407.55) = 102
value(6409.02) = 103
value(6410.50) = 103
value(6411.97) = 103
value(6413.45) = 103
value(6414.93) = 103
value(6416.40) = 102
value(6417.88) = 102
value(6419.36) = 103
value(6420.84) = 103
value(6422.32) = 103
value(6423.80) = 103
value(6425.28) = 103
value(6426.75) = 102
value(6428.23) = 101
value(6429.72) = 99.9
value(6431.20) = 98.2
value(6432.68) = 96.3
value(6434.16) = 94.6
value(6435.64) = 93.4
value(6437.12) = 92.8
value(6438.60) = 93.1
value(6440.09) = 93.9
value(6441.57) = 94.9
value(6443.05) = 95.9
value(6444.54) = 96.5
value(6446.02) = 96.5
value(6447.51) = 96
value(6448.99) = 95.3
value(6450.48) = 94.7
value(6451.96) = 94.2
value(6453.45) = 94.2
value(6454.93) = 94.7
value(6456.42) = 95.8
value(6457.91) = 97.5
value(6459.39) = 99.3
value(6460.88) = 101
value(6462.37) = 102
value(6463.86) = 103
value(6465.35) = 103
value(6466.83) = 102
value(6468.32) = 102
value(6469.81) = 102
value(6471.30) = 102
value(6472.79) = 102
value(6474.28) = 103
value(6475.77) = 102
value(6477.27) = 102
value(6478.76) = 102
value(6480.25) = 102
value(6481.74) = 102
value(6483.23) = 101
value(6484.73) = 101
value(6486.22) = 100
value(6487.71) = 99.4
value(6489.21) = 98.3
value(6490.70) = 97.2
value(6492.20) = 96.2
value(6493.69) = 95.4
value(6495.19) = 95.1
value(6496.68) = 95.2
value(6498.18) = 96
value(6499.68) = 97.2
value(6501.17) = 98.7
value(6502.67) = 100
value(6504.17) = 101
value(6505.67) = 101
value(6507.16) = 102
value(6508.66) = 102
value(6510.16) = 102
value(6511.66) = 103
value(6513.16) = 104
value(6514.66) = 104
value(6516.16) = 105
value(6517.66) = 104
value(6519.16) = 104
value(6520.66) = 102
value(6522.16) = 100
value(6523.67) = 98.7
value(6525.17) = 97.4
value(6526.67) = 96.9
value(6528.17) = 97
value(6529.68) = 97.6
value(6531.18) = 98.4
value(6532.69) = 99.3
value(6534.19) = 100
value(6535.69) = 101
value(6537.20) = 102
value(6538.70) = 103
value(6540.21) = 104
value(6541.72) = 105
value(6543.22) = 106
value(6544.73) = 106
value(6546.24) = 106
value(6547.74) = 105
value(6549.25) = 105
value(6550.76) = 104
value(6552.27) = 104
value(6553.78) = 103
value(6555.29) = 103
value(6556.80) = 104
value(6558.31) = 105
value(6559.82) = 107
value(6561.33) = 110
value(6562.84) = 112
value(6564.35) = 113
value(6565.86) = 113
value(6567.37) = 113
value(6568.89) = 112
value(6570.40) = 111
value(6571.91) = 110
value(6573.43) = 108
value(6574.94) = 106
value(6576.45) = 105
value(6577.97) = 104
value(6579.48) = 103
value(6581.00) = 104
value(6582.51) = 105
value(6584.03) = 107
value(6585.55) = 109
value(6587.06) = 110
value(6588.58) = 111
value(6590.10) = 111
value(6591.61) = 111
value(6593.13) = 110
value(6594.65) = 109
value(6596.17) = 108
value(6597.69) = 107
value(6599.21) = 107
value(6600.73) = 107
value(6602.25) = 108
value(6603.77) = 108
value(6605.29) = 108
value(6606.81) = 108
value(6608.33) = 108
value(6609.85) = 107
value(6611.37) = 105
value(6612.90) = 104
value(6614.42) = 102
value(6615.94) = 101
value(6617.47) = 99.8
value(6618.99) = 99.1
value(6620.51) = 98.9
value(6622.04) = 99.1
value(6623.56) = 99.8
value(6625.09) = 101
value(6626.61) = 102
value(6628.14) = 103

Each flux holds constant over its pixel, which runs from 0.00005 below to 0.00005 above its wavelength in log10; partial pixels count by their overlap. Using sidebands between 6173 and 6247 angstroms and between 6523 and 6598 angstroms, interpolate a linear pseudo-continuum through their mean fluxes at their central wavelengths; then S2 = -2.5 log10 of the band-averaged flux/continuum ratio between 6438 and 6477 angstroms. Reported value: 0.06 mag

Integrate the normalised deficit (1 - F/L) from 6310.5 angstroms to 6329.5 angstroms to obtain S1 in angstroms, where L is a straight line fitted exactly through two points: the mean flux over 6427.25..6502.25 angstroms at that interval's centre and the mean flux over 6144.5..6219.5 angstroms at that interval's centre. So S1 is 1.0 angstroms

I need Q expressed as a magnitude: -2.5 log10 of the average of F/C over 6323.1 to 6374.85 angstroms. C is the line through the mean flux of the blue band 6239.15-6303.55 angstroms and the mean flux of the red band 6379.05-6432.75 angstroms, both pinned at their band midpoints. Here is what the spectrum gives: 0.00 mag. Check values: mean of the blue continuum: 97.6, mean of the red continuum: 101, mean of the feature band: 99.4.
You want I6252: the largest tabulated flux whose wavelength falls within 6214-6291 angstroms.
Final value 101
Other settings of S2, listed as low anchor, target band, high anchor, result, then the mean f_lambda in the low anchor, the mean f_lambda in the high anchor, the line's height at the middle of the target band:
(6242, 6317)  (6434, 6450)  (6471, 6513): 0.052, 97.6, 100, 99.4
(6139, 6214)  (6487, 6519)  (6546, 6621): 0.057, 98.9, 107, 105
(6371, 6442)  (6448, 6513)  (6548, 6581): 0.040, 99.9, 107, 103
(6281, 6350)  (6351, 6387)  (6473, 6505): -0.025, 98.5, 99.3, 98.7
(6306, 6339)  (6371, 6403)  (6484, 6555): -0.015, 97.6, 101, 98.7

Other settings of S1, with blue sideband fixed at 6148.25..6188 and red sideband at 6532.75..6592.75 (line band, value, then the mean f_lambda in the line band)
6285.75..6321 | 0.79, 98.6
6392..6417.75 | 0.97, 99.3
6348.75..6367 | 0.51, 99.3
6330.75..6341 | -0.20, 104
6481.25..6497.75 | 1.08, 98.1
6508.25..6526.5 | 0.63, 102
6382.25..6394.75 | 0.16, 101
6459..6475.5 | 0.40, 102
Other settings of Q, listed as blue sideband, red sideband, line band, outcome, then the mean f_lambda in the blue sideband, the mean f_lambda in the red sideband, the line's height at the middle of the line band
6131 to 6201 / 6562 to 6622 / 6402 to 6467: 0.06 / 99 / 107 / 104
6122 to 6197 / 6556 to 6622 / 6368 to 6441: 0.04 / 99.2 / 107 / 104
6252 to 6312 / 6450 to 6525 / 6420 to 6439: 0.01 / 98.1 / 100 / 99.5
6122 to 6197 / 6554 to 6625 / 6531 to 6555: 0.03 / 99.2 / 107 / 106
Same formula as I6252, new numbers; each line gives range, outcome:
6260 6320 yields 104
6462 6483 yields 103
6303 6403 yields 106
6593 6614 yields 110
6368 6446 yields 105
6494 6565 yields 113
